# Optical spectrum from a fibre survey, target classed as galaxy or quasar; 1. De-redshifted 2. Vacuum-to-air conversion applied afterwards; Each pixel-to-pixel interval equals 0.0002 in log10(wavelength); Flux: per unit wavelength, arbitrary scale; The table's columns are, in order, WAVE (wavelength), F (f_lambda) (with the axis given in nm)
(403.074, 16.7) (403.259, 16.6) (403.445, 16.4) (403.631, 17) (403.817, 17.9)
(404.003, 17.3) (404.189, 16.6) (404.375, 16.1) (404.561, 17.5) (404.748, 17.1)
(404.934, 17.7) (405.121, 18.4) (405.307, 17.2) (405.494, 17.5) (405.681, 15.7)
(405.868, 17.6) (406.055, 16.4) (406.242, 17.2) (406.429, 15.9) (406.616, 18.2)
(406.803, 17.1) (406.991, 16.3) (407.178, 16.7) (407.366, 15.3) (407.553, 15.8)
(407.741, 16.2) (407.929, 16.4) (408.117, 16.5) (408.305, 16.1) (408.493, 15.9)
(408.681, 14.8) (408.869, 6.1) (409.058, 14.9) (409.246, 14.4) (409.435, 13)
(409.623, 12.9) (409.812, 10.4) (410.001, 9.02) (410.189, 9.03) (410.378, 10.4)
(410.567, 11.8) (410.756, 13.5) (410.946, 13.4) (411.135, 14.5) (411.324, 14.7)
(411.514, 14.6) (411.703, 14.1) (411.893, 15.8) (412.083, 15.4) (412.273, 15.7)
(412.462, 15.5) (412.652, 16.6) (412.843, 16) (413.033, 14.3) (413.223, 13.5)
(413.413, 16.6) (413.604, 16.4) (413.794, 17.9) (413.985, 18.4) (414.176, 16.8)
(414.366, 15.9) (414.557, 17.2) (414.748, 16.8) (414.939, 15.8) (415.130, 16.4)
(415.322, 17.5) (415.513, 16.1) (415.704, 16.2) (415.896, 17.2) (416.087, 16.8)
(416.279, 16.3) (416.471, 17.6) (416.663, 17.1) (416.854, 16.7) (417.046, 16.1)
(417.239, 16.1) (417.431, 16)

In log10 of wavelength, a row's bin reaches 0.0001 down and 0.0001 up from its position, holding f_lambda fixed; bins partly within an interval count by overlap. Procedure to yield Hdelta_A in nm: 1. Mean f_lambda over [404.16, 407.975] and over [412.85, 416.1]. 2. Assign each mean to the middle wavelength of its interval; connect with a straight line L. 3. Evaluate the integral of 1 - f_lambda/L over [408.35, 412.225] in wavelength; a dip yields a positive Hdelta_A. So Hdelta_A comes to 0.84 nm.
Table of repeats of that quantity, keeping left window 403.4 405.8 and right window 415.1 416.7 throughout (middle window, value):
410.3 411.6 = 0.28 nm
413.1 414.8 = 0.03 nm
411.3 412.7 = 0.13 nm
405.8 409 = 0.24 nm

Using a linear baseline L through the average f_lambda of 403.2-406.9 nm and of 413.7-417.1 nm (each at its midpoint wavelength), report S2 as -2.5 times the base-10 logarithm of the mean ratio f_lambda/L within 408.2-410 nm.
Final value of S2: 0.29 mag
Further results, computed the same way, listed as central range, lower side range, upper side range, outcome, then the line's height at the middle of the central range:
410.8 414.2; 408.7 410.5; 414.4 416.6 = -0.12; 13.9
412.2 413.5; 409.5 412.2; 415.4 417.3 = -0.09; 14.2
